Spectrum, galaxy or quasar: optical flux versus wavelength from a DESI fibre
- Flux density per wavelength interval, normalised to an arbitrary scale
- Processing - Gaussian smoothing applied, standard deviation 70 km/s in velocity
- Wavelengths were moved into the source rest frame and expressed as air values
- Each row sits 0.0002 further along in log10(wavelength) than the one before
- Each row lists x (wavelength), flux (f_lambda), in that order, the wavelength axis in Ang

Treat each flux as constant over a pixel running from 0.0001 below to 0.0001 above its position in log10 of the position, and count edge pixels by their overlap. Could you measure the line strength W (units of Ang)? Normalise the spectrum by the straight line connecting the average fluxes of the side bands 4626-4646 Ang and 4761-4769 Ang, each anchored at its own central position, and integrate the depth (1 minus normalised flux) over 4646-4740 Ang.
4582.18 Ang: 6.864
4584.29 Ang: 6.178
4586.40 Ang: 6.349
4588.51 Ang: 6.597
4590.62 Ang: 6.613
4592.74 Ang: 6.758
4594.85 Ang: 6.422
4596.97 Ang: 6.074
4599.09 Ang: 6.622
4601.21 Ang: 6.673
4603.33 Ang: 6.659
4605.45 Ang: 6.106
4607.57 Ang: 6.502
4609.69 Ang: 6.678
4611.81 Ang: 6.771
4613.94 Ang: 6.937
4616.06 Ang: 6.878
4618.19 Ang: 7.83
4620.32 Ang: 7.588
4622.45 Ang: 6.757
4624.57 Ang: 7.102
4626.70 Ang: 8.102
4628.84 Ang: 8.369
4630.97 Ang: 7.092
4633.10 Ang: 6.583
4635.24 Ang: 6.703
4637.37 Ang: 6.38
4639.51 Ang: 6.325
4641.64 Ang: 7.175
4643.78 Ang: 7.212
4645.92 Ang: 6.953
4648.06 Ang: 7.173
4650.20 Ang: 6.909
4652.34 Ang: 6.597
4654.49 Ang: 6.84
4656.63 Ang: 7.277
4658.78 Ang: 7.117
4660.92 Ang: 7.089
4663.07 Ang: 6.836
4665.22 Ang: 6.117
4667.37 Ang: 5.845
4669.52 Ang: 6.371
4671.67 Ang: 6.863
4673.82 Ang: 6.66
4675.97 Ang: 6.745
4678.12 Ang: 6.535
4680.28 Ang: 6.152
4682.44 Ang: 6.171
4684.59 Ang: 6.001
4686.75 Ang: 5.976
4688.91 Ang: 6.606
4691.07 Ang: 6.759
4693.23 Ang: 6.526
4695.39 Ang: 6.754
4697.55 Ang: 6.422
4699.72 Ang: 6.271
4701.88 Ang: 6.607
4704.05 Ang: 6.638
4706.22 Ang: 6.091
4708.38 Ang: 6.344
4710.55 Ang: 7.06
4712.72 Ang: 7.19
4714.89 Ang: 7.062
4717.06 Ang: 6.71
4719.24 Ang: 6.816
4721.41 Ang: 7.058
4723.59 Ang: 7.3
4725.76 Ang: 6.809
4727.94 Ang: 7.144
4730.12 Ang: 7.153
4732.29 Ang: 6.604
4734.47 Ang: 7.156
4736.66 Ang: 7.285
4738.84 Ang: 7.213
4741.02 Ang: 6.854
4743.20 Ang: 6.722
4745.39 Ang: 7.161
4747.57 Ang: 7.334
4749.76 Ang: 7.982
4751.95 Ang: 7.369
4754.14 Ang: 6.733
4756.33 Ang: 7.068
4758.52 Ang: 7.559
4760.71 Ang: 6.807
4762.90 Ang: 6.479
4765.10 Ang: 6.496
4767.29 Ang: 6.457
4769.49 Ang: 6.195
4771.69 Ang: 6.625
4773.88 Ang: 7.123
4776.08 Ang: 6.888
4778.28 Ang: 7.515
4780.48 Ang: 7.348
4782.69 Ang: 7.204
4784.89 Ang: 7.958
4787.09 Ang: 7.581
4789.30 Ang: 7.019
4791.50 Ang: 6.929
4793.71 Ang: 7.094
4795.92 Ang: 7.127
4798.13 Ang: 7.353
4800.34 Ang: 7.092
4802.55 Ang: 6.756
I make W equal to 1.3 Ang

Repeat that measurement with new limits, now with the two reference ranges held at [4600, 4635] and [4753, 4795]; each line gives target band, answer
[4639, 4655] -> 0.2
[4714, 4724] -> 0.1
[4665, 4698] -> 2.8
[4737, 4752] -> -0.5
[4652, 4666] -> 0.3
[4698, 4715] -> 0.9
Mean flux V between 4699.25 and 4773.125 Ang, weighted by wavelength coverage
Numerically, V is 6.9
